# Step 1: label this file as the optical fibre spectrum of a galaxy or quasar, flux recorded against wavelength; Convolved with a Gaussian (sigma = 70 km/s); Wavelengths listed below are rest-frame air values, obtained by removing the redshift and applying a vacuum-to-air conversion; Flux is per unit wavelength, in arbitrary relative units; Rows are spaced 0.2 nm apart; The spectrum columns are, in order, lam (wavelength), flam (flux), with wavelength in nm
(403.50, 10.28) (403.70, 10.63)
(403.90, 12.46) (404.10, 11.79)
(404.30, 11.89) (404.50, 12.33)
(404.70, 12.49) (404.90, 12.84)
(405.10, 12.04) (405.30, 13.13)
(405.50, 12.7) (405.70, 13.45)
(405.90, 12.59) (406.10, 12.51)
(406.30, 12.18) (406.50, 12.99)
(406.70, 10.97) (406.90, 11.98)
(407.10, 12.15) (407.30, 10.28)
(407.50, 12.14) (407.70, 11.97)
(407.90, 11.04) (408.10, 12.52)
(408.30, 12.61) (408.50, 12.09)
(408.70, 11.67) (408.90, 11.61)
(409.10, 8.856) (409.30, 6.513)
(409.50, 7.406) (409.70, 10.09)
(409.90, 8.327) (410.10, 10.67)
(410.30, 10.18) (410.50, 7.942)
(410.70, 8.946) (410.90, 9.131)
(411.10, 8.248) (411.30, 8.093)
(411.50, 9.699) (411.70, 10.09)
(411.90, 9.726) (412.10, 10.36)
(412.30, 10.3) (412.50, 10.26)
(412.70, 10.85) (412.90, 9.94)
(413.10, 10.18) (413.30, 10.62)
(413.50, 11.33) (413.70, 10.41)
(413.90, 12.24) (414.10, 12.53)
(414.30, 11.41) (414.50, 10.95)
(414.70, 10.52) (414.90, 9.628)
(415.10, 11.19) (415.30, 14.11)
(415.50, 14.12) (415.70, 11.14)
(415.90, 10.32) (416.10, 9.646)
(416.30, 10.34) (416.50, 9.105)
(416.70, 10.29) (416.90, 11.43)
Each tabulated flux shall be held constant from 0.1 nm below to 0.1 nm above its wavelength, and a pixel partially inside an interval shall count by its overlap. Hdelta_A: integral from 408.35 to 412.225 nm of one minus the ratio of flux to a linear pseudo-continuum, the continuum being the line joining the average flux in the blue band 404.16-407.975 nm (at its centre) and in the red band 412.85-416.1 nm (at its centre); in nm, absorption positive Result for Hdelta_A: 0.74 nm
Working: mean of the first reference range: 12.2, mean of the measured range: 9.5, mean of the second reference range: 11.3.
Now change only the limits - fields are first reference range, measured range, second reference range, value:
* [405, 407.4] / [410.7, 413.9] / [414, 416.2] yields 0.461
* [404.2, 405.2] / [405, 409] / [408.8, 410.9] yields -0.480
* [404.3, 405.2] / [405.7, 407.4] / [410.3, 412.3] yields -0.078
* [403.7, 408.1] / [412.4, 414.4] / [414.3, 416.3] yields 0.079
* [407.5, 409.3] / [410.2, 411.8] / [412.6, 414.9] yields 0.300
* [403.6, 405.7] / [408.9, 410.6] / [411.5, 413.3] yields 0.311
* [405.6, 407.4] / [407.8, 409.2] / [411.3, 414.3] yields 0.017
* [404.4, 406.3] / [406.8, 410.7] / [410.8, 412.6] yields 0.189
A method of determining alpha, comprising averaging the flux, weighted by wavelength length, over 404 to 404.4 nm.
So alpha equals 11.8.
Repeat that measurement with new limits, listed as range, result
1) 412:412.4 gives 10.3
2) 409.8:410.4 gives 9.73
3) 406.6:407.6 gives 11.5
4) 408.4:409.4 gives 10.1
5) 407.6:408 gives 11.5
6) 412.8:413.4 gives 10.2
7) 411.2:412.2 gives 9.59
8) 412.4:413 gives 10.3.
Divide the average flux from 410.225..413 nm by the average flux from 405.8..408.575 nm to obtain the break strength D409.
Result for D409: 0.8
